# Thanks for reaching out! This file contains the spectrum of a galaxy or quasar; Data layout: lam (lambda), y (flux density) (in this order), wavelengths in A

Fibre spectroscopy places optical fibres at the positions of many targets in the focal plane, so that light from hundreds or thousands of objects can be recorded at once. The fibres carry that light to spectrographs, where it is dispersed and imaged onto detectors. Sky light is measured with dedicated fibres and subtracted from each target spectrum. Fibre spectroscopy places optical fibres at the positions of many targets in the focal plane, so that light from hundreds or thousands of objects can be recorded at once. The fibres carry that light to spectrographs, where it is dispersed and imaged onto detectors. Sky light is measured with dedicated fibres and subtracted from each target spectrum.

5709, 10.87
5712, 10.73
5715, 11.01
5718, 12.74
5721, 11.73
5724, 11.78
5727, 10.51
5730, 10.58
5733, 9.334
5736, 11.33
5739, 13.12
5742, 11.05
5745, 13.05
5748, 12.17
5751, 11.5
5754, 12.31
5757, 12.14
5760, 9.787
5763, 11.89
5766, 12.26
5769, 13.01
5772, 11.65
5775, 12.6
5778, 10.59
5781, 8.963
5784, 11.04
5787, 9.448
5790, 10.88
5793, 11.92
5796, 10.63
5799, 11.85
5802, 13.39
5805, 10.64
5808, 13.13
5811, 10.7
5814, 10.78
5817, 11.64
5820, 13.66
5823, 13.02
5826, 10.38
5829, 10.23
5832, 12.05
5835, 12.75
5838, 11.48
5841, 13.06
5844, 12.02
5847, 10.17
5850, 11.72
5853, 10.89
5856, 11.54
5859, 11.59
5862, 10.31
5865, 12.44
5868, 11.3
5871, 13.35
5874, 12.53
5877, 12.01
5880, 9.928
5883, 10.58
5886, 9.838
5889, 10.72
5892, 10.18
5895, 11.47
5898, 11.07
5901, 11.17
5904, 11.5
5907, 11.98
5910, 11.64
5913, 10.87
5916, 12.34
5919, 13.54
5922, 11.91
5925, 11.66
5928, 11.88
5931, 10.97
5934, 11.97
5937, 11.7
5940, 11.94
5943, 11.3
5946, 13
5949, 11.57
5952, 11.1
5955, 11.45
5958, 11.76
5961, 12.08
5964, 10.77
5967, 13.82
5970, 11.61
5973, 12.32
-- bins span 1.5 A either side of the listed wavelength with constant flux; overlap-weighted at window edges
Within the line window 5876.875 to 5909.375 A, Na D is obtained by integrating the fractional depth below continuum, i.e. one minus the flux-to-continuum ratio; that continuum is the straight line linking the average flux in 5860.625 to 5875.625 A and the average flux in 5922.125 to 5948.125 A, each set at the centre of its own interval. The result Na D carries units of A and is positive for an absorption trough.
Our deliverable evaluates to 2.7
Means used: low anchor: 12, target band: 10.9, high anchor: 11.8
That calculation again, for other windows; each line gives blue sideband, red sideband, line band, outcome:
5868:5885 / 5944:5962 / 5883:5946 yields 1.1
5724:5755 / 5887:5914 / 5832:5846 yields -1.2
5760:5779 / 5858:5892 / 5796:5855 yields -0.9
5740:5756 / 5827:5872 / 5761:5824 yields 1.5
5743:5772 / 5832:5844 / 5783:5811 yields 1.7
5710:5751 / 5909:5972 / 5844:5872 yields 0.5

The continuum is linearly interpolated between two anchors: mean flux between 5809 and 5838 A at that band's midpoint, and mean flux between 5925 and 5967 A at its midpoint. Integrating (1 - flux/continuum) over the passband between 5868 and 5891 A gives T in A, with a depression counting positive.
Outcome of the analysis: 0.9 A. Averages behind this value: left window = 11.7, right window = 11.7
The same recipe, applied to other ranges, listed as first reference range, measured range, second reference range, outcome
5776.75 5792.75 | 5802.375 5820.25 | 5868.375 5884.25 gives -1.7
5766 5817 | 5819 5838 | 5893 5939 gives -0.8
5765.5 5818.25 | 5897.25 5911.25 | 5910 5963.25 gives 0.3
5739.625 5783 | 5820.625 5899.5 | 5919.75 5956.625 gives 1.8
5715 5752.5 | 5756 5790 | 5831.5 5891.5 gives 1.0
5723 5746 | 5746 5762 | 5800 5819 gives -0.3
